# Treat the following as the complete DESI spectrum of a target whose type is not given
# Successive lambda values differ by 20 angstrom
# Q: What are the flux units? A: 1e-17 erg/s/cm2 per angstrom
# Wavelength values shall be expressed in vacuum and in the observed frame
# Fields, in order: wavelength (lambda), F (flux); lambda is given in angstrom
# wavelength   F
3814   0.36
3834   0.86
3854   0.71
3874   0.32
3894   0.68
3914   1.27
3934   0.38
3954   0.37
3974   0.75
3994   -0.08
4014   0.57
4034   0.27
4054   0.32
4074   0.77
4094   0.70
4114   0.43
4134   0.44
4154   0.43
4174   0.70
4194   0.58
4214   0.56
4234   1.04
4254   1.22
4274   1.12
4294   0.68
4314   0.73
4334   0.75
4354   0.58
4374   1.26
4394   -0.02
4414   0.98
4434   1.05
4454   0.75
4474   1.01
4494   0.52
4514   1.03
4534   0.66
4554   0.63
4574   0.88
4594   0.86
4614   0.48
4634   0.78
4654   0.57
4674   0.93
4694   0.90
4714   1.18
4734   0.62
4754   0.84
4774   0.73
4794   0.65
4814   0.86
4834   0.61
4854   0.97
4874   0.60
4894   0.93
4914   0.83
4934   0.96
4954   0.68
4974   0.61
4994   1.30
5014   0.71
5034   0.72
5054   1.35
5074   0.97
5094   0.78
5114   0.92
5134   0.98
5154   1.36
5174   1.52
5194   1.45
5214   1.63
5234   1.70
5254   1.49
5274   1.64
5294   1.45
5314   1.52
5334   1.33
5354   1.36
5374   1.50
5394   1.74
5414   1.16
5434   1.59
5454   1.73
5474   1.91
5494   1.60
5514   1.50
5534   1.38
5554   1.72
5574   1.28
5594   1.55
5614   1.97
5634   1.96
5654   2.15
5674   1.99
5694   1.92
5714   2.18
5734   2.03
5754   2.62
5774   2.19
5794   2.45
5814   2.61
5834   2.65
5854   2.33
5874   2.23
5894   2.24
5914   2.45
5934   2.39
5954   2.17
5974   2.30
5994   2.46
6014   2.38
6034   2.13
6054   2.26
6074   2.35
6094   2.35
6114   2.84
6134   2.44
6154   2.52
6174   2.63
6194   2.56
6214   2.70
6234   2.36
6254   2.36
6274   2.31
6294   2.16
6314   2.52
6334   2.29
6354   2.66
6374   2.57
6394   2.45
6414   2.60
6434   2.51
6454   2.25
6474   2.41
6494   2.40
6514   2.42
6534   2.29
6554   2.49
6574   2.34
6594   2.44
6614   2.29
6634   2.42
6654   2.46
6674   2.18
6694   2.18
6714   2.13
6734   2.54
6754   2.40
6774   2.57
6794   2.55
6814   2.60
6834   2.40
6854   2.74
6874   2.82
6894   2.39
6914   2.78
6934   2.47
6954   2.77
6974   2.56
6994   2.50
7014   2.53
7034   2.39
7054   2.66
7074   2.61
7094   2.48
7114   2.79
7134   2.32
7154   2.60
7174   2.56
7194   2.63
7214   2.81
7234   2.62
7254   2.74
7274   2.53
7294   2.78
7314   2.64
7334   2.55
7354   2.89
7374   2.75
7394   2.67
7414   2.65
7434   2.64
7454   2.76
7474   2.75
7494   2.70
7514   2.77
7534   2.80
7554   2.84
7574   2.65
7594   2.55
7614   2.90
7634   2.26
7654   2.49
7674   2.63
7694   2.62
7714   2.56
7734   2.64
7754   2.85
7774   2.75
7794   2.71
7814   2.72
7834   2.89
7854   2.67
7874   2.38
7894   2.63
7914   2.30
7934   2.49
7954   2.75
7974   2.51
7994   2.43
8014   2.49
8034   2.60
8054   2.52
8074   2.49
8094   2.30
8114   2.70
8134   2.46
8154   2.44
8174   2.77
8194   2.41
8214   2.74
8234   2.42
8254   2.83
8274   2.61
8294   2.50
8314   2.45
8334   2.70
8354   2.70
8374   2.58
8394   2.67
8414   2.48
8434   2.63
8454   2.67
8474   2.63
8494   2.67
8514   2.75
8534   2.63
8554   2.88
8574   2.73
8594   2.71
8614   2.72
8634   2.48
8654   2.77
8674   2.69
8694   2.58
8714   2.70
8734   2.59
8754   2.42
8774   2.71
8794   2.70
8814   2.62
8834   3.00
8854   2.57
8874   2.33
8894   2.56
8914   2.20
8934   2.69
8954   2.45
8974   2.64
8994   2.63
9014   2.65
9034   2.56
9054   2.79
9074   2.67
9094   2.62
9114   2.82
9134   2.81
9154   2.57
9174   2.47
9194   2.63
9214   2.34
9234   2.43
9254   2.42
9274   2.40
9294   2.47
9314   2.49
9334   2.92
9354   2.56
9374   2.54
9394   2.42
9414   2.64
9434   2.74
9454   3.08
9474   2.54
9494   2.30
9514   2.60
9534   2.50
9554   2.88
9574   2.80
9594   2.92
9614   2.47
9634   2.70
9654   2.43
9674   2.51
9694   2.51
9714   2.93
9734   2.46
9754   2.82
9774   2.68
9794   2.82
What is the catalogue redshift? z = 0.29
